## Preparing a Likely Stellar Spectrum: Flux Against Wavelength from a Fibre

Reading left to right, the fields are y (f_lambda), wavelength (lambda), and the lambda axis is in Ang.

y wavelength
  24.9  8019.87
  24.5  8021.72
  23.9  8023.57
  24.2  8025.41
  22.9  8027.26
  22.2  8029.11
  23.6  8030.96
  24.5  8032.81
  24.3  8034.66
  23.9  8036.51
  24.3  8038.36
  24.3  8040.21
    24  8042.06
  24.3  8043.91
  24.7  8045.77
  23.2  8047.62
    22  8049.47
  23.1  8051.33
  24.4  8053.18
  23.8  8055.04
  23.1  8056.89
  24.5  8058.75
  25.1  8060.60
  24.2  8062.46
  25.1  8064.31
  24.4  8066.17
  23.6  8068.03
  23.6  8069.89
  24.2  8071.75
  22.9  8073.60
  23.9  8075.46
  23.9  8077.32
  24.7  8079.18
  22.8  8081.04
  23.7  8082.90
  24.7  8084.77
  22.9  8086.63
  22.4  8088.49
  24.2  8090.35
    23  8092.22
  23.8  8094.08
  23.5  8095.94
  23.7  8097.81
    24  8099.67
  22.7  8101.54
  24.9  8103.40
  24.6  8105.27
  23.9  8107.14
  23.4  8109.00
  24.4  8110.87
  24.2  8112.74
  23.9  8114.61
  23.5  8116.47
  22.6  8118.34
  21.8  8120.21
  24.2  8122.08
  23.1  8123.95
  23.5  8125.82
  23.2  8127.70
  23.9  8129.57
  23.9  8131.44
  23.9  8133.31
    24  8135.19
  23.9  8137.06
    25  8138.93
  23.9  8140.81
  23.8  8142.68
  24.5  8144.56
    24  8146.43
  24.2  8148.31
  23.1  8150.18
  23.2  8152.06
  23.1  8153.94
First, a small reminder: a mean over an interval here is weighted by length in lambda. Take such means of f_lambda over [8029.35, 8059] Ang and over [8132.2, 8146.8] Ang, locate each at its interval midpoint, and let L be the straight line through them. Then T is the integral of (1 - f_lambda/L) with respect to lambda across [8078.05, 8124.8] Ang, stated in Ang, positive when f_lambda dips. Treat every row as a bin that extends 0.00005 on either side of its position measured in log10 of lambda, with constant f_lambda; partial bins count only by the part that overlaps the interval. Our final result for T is 0.74 Ang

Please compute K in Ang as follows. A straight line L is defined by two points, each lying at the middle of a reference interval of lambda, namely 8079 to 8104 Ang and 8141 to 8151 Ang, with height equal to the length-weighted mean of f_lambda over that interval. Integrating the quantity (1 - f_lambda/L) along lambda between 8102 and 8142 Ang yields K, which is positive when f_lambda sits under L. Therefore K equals 0.0 Ang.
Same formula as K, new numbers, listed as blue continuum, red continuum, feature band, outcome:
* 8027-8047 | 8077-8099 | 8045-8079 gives -0.2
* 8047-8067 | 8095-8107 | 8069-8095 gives 0.3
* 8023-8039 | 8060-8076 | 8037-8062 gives 0.0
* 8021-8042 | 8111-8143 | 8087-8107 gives 0.1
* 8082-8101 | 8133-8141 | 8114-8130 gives 0.5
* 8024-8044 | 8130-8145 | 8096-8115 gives 0.1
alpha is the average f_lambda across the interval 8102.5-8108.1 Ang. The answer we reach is 24.5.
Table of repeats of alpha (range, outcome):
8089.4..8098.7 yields 23.6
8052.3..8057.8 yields 23.8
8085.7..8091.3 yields 23.2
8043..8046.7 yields 24.5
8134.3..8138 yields 24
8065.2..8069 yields 24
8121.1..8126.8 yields 23.6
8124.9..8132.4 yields 23.6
